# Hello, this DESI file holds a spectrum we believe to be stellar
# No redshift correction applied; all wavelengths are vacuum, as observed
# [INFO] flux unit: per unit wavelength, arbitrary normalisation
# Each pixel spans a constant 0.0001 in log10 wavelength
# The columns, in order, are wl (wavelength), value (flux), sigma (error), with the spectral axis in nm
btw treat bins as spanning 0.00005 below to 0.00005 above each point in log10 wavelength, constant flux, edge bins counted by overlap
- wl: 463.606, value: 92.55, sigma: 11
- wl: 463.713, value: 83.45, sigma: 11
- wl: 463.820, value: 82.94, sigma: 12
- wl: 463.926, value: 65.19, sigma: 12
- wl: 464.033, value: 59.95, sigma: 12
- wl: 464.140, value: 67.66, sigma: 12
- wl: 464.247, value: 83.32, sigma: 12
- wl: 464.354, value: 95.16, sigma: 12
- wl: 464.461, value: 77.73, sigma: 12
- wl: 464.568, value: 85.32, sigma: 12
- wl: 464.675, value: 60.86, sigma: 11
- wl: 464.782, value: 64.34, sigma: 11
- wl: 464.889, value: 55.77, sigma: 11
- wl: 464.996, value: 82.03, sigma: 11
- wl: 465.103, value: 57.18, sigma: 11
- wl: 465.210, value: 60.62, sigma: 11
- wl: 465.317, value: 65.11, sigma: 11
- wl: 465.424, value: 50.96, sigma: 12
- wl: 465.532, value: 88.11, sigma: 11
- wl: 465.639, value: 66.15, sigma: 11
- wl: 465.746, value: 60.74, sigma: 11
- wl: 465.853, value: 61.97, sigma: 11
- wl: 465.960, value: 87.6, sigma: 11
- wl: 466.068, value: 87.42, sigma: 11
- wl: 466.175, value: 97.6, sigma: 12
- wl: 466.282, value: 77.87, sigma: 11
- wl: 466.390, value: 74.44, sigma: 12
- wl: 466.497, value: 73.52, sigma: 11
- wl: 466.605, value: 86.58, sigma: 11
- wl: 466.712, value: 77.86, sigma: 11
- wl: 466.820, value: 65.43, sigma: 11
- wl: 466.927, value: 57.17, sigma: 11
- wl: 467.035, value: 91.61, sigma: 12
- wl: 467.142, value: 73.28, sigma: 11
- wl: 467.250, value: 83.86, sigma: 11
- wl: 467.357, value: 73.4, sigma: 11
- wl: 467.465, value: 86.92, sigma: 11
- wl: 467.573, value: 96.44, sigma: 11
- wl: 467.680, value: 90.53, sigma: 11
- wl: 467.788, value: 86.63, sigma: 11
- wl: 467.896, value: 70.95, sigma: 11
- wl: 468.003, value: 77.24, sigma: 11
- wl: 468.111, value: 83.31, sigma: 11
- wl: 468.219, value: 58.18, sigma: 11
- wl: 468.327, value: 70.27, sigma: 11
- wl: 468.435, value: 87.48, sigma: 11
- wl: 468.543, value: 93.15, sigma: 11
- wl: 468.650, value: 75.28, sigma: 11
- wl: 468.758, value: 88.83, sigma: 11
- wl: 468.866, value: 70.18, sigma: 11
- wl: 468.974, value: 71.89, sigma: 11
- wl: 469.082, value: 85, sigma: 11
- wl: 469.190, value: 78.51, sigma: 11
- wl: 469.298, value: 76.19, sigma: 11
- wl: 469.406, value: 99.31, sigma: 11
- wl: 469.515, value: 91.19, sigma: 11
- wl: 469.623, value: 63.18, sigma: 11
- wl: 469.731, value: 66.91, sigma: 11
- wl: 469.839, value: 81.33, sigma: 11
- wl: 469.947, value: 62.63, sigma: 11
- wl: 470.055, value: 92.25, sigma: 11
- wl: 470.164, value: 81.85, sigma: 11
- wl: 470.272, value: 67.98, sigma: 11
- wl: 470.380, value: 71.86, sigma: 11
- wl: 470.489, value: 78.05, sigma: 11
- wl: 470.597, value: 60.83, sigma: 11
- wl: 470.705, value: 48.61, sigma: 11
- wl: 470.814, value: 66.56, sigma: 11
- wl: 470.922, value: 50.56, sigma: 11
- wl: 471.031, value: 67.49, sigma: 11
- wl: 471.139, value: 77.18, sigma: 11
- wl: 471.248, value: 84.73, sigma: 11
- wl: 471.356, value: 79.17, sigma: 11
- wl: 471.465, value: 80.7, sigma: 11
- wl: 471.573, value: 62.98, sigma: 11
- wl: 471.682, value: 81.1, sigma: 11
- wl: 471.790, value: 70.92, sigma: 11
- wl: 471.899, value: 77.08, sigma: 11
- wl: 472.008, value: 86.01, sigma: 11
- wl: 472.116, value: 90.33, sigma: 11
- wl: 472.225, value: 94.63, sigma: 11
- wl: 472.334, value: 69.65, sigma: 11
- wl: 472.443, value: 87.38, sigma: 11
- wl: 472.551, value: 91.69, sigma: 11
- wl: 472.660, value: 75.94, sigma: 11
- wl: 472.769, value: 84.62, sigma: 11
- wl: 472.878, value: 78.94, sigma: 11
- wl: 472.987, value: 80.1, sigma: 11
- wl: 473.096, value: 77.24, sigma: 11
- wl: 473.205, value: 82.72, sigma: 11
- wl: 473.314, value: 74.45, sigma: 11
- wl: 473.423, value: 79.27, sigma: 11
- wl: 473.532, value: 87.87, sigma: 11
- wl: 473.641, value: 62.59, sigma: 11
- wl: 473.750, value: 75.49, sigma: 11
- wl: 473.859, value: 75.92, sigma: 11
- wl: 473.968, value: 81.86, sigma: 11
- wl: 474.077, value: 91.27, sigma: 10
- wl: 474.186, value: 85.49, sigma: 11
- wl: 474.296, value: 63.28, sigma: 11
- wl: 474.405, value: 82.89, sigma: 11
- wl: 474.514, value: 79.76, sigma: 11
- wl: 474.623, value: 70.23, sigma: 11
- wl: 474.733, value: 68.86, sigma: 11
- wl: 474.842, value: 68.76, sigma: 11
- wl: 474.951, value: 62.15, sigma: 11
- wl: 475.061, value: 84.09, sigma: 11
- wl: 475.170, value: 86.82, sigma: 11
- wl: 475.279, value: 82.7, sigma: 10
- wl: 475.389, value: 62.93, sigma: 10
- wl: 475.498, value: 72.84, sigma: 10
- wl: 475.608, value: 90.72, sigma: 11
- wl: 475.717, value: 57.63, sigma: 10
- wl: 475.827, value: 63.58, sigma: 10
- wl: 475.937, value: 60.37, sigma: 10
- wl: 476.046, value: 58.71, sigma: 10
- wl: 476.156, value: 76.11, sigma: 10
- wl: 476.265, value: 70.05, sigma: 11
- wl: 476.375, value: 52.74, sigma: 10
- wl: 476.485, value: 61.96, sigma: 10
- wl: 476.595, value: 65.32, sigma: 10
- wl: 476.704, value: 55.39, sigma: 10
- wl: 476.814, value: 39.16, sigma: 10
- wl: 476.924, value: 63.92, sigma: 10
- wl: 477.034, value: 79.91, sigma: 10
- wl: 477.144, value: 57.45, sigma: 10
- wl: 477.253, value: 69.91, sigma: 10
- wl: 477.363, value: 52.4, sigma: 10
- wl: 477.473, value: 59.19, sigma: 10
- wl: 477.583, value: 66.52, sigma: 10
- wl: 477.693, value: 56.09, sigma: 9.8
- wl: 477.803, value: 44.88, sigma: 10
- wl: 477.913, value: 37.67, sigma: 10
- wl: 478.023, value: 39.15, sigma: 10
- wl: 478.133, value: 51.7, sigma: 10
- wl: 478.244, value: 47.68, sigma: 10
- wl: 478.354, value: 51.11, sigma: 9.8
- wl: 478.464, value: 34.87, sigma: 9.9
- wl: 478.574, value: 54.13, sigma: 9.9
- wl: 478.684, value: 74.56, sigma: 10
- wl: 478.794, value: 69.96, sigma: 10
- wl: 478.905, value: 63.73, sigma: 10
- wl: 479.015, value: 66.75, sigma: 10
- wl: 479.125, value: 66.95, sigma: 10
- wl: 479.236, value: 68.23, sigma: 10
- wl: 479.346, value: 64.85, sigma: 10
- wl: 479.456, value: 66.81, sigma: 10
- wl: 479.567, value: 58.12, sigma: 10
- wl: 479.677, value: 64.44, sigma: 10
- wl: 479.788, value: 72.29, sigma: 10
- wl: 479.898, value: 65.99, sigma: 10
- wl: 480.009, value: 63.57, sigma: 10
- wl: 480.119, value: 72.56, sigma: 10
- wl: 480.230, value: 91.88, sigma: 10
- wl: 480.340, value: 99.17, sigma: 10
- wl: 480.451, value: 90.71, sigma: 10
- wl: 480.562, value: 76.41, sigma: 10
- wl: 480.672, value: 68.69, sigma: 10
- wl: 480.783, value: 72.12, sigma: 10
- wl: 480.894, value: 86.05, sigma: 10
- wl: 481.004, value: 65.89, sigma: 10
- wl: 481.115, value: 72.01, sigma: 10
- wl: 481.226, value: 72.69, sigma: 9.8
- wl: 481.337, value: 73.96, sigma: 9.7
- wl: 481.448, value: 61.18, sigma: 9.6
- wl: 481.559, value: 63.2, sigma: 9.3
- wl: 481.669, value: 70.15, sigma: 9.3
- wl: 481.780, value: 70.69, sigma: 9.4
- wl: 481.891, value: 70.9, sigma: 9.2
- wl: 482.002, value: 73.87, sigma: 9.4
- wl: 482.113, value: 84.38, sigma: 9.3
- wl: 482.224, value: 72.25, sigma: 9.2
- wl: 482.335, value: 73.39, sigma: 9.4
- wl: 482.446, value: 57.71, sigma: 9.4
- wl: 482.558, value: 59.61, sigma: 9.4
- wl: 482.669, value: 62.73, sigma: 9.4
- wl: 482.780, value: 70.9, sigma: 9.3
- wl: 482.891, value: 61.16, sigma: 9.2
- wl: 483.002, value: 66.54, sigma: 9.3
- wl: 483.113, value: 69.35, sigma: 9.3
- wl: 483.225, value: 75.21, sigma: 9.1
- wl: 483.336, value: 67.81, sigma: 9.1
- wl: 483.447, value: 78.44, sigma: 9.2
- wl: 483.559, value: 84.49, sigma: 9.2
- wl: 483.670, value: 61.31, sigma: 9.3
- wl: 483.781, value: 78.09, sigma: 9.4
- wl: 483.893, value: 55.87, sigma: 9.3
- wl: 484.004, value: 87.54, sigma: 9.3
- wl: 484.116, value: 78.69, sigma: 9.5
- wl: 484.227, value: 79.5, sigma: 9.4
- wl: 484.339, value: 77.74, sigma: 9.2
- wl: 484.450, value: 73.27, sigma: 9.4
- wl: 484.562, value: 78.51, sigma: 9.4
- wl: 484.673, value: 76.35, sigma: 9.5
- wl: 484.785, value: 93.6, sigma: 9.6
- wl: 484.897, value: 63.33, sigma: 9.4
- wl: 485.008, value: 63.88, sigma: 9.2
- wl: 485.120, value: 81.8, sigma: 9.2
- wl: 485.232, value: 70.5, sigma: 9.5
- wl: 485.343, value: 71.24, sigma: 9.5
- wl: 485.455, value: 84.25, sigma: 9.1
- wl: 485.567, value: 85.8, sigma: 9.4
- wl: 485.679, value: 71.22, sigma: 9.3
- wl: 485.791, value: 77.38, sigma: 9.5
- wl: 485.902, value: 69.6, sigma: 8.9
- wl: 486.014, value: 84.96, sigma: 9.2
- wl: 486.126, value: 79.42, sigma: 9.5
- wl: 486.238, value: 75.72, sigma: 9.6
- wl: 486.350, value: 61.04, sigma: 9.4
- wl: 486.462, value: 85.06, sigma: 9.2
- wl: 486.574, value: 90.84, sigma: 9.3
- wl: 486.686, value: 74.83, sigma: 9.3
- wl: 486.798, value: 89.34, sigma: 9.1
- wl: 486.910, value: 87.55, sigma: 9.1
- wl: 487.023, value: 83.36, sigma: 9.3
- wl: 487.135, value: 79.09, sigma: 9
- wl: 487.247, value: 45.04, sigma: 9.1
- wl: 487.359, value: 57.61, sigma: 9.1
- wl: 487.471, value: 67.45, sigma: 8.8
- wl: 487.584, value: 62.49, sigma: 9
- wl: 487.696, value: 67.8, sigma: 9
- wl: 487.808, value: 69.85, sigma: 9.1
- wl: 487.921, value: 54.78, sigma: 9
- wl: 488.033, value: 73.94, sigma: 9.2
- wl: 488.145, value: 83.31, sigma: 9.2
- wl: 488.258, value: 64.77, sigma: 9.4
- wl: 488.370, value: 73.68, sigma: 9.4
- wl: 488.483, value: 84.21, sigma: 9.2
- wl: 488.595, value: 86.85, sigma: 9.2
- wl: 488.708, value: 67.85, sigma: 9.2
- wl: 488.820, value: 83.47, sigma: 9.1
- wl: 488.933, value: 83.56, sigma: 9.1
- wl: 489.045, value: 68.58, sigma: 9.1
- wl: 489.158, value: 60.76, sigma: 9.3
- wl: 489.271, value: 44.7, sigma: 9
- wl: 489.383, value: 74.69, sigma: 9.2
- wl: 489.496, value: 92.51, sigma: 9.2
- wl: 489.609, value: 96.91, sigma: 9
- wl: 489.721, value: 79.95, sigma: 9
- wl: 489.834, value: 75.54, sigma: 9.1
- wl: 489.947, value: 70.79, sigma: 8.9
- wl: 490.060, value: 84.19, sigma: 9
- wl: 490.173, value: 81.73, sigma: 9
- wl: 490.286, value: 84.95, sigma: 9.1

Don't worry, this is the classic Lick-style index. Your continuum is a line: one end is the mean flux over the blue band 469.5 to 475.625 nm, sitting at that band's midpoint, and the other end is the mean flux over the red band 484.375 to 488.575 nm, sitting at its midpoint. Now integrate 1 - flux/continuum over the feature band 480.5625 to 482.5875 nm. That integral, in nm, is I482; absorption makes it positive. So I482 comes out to 0.12 nm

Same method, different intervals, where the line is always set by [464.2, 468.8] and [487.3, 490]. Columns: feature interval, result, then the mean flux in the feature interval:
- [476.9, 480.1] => 0.63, 59.9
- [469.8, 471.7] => 0.10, 71.7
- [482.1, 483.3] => 0.09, 67.9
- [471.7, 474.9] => -0.16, 79.2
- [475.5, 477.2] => 0.25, 63.8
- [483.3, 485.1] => -0.04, 75.1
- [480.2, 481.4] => -0.07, 78.7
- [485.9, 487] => -0.11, 80.4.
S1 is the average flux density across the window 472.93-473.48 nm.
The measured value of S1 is 78.8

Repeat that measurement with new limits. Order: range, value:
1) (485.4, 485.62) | 84.9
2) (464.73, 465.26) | 64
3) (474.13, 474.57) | 77.9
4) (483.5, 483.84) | 74.4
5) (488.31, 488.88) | 79.1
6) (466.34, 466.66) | 78.3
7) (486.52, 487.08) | 85.1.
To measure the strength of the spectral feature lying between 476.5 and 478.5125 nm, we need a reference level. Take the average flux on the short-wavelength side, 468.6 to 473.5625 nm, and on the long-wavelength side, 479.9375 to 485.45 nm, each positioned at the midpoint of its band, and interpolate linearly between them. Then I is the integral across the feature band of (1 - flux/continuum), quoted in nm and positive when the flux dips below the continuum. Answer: 0.56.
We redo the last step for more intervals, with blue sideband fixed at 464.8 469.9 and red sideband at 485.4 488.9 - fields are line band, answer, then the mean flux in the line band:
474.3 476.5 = 0.15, 70.7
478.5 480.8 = 0.15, 70.7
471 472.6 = -0.08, 80.3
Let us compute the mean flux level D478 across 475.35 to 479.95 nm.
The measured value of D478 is 60.9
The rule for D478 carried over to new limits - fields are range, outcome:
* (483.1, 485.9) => 75.4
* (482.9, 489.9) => 74.6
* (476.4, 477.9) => 58.7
